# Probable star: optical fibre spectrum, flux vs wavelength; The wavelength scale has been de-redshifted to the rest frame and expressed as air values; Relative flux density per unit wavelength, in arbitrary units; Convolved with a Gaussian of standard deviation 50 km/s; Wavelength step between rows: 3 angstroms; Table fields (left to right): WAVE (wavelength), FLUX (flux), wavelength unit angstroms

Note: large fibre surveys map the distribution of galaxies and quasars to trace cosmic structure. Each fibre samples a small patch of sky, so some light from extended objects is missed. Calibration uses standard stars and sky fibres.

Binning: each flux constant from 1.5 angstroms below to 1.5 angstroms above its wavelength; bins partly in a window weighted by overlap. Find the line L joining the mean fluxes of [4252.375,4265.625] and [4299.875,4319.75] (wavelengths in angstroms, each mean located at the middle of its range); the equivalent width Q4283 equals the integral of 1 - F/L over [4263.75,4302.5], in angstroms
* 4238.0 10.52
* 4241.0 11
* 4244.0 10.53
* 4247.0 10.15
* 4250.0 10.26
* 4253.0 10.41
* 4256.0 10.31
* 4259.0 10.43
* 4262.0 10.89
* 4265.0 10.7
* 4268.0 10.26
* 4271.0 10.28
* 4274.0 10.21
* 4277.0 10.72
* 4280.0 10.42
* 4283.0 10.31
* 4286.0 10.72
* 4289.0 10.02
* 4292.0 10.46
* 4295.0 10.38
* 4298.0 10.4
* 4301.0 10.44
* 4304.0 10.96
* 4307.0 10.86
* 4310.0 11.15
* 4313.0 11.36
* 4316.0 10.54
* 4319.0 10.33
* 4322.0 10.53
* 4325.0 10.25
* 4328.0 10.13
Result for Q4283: 1.0 angstroms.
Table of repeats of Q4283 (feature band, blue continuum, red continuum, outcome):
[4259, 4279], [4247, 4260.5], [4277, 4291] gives -0.3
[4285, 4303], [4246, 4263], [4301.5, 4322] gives 0.5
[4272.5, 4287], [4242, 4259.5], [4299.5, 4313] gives 0.2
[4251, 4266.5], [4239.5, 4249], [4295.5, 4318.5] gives 0.1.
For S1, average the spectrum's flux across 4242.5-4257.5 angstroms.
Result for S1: 10.3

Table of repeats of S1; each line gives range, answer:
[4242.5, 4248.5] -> 10.3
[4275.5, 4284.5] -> 10.5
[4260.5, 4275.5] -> 10.5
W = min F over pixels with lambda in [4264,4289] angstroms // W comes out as 10.02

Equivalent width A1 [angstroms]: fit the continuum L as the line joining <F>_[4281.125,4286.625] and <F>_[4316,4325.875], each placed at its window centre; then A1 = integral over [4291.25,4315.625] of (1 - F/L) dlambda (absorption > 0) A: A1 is -0.7 angstroms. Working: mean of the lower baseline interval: 10.5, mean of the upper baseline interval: 10.4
